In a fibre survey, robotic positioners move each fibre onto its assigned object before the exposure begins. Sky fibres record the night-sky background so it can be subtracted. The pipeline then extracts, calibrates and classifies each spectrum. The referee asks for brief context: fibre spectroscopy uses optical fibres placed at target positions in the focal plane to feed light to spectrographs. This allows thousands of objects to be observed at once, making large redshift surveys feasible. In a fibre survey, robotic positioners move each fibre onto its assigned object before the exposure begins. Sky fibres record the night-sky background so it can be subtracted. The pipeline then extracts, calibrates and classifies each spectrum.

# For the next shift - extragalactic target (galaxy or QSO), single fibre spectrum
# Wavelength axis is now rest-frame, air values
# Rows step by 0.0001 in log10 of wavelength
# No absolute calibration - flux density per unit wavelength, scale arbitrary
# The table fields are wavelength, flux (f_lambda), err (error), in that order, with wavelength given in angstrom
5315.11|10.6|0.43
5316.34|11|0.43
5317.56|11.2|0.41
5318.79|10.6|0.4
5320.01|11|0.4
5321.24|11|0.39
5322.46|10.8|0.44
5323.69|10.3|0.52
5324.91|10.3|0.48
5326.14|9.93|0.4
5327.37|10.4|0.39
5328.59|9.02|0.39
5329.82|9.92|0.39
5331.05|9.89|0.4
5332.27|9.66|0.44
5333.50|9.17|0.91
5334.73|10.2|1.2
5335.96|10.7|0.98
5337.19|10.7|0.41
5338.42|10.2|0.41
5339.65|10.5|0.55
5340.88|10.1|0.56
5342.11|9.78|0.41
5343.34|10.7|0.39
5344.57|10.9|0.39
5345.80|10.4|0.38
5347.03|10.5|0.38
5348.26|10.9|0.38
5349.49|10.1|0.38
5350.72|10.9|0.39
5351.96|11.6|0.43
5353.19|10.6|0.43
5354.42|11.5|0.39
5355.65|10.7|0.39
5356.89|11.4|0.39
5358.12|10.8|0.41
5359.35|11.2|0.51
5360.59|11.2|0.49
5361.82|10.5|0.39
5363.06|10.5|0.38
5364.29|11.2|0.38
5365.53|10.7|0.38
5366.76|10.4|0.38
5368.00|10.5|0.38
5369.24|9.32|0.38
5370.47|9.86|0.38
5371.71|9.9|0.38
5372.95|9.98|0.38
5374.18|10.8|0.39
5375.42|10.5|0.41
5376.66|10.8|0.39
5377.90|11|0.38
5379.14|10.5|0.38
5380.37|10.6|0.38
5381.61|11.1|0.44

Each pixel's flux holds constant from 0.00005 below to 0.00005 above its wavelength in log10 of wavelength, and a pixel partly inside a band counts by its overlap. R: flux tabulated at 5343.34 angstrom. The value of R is 10.7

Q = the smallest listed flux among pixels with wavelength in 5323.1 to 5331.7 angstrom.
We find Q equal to 9.02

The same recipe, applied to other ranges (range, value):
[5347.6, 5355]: 10.1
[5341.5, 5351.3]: 9.78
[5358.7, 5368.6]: 10.4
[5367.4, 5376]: 9.32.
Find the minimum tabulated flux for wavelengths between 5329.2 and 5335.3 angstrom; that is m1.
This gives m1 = 9.17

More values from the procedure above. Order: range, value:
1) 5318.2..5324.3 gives 10.3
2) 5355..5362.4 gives 10.5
